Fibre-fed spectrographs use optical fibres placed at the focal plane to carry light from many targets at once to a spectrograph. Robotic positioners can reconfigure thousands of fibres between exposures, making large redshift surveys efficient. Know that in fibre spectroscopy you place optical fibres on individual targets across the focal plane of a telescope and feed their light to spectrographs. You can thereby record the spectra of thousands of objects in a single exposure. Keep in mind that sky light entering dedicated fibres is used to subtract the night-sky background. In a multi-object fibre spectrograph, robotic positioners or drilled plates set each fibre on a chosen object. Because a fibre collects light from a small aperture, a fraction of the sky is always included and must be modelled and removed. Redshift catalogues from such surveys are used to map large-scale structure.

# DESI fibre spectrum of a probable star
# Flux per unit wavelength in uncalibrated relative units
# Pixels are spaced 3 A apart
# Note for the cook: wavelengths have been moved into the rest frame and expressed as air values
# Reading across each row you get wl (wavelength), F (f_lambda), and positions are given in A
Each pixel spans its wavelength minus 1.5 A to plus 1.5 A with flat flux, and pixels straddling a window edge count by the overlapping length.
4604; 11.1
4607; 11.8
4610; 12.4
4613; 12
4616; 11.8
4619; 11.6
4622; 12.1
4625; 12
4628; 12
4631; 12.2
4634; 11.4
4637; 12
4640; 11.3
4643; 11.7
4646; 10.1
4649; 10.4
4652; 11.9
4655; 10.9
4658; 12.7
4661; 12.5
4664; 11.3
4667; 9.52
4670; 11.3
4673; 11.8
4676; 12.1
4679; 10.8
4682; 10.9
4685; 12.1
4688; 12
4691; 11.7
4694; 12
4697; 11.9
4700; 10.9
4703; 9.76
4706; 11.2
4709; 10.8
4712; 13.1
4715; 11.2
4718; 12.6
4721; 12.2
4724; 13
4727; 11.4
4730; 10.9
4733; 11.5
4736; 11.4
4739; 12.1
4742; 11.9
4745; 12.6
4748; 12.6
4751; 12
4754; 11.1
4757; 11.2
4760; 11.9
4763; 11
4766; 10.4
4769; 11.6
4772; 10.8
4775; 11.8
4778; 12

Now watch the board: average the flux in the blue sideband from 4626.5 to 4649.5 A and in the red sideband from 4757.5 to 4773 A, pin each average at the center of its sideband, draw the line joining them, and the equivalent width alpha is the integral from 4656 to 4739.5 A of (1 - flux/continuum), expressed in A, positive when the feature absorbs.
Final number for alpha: -2.1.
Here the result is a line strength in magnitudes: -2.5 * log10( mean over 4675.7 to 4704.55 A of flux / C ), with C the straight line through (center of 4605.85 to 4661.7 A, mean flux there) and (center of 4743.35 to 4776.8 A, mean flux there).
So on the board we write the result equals 0.024 mag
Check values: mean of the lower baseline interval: 11.7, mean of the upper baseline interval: 11.6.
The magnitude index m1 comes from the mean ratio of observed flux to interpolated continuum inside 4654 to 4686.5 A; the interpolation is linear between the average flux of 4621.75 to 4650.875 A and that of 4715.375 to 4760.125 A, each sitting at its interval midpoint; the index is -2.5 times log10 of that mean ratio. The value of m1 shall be 0.02 mag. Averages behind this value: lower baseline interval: 11.5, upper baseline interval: 11.9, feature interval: 11.5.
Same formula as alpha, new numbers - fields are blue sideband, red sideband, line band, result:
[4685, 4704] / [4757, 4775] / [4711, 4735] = -1.2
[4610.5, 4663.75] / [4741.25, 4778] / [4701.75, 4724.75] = -0.2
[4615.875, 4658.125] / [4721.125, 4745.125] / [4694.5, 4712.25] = 0.8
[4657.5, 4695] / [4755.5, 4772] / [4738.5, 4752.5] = -1.2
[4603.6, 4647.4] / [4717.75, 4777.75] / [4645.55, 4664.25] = 0.4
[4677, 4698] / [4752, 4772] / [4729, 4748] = -0.8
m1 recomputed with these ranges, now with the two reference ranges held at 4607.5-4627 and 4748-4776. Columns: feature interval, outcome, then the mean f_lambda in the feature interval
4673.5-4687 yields 0.02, 11.5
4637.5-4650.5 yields 0.09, 11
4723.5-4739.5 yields -0.01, 11.6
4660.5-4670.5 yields 0.07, 11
